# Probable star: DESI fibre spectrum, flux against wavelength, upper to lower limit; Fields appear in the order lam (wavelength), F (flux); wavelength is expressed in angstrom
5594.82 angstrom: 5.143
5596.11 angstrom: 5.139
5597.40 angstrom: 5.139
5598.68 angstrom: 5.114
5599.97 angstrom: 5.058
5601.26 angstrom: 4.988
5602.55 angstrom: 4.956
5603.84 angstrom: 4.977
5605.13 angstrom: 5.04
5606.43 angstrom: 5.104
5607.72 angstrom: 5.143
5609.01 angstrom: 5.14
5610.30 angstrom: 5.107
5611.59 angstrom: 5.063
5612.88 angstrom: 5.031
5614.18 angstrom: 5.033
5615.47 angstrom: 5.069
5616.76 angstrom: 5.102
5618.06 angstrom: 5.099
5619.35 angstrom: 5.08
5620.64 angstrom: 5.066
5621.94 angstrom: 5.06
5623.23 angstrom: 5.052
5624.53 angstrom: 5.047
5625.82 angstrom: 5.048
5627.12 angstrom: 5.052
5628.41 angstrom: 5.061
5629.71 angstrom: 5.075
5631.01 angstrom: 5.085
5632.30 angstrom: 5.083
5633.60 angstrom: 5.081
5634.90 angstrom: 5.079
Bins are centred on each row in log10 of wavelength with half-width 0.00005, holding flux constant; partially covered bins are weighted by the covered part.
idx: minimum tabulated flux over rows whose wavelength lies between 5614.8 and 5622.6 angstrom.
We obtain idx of 5.06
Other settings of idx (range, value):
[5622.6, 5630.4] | 5.047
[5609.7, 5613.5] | 5.031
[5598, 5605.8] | 4.956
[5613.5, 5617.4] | 5.033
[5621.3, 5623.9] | 5.052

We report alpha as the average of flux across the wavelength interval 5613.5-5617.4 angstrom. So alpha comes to 5.07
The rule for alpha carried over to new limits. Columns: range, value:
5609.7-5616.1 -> 5.06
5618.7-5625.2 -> 5.07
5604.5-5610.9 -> 5.1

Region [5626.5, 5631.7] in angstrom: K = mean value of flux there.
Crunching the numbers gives 5.07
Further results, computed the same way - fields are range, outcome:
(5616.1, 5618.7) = 5.09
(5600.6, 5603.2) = 4.97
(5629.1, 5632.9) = 5.09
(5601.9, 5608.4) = 5.04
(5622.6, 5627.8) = 5.05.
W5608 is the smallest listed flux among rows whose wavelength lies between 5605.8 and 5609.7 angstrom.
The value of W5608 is 5.104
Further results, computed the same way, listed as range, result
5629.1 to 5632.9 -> 5.075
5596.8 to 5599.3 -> 5.114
